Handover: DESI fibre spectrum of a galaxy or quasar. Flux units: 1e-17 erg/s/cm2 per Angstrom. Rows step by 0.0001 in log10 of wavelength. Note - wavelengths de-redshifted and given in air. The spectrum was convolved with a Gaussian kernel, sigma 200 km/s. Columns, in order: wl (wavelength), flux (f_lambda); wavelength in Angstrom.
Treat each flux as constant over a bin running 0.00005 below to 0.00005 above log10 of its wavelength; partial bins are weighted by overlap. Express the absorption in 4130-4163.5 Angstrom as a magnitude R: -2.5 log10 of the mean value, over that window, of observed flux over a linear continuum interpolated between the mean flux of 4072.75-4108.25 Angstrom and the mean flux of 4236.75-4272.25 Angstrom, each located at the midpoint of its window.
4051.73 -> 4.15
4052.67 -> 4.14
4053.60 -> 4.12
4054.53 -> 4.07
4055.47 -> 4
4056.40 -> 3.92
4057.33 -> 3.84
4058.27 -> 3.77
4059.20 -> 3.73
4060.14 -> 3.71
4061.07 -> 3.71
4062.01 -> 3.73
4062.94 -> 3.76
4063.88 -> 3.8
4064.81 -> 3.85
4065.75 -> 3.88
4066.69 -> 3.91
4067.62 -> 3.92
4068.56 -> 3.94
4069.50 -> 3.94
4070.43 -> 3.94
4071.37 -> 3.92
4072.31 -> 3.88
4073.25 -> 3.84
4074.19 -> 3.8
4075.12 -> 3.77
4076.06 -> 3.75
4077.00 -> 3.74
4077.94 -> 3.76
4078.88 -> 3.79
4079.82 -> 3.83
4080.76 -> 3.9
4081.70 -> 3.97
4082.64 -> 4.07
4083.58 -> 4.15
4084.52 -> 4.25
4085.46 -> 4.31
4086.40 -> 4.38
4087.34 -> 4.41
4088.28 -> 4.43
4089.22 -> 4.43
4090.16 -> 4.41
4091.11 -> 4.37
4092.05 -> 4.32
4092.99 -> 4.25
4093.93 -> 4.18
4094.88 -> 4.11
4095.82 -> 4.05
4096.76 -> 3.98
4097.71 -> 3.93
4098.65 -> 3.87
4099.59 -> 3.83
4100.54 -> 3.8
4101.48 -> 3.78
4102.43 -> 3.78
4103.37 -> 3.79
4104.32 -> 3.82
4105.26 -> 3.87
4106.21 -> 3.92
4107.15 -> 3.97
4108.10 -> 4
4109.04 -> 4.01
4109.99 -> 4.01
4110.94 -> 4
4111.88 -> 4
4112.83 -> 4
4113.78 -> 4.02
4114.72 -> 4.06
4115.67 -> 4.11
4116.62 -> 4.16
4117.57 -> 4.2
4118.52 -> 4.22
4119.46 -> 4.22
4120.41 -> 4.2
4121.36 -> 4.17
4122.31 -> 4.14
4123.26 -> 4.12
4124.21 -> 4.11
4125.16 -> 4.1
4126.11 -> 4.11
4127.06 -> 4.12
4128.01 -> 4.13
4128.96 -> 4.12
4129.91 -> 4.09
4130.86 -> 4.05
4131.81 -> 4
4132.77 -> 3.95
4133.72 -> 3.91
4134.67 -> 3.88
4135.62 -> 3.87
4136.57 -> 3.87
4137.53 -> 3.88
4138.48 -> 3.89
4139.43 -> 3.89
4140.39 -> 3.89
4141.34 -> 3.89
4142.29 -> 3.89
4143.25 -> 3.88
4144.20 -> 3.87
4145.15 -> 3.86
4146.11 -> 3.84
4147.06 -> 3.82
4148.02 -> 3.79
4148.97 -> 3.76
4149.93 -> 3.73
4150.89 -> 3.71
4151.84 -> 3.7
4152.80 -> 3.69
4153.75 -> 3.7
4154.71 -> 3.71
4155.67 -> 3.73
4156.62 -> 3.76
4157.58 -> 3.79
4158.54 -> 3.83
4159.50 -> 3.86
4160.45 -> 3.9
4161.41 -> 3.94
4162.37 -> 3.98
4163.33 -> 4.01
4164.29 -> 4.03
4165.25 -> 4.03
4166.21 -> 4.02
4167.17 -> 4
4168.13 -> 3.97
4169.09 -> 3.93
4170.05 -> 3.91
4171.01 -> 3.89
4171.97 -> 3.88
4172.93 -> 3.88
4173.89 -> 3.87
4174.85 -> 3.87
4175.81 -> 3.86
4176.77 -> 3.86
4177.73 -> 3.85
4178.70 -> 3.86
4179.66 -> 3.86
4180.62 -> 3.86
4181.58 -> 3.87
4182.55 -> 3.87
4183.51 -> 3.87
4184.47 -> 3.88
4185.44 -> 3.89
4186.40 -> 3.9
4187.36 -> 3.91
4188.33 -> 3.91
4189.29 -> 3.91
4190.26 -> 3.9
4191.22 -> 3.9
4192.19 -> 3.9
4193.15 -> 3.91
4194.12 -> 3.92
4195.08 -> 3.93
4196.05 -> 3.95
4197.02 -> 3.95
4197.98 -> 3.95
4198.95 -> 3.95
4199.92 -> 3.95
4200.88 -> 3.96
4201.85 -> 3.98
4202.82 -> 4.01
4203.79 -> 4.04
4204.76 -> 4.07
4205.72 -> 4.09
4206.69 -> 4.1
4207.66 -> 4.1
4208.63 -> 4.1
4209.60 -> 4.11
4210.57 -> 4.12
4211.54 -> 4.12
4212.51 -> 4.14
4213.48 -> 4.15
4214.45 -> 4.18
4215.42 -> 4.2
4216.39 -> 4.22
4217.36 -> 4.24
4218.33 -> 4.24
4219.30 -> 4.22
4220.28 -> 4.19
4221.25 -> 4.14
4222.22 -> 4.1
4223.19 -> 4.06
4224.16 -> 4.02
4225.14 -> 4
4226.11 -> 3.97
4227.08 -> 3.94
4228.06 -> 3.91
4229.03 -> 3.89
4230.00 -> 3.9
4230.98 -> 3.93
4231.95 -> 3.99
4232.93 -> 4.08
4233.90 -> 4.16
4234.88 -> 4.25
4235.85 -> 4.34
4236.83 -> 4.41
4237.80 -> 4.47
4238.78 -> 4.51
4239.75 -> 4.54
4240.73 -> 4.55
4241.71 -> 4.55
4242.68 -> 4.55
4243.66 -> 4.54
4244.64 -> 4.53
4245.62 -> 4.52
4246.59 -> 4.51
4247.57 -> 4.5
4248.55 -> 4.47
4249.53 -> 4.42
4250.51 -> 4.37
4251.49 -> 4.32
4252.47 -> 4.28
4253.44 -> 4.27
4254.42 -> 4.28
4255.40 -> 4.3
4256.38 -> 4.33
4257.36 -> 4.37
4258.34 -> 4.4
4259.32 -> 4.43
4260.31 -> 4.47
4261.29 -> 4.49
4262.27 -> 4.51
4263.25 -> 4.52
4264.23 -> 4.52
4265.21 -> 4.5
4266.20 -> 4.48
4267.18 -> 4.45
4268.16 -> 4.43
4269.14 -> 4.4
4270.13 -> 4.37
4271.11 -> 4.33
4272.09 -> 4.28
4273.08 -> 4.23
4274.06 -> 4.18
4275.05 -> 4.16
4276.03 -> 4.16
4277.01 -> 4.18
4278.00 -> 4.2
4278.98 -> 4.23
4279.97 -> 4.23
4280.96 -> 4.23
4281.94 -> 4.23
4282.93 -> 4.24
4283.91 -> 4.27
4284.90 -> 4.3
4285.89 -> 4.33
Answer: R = 0.084 mag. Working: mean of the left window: 4.02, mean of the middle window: 3.85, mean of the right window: 4.44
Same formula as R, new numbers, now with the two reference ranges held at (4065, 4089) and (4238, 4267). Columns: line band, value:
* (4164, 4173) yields 0.072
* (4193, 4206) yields 0.087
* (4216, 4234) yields 0.081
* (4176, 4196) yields 0.102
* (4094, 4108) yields 0.039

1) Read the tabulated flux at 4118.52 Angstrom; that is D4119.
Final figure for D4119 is 4.22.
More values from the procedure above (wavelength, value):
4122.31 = 4.14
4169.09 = 3.93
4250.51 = 4.37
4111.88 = 4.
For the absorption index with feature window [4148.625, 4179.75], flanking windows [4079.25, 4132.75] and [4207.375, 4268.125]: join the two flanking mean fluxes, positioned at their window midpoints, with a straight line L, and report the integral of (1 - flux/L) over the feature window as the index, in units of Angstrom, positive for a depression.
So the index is 2.3 Angstrom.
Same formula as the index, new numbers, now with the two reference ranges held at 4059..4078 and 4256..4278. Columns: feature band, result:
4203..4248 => 0.5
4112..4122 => -0.4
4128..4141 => 0.2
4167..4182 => 0.8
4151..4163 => 0.8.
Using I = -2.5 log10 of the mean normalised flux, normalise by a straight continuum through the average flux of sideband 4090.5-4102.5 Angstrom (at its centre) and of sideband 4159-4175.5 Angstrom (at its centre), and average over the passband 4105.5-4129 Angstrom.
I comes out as -0.02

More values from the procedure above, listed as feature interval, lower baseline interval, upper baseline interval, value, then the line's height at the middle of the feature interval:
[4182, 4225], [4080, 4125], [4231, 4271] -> 0.072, 4.3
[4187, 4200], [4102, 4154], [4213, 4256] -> 0.060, 4.14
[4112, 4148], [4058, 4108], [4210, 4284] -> 0.012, 4.05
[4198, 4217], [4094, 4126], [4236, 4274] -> 0.055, 4.29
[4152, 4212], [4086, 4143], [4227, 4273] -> 0.074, 4.2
